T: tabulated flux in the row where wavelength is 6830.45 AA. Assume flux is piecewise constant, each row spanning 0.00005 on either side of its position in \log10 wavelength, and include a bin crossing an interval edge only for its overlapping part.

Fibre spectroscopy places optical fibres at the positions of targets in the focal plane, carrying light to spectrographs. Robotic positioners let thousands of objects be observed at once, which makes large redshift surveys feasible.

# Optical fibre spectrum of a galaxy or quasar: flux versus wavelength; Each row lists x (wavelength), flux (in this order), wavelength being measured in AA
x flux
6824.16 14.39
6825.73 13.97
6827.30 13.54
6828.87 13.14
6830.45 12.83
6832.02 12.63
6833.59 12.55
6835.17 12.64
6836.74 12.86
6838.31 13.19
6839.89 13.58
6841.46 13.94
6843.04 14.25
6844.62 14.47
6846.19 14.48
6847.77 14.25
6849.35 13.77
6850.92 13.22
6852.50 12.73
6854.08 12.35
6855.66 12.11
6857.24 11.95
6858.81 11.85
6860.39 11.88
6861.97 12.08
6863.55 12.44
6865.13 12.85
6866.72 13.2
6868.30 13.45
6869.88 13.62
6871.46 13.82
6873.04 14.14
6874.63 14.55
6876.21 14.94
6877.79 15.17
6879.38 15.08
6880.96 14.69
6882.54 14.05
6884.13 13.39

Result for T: 12.83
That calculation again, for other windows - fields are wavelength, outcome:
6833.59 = 12.55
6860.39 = 11.88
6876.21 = 14.94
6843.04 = 14.25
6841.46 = 13.94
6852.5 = 12.73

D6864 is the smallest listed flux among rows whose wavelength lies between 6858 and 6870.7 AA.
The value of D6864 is 11.85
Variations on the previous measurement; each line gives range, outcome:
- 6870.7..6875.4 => 13.82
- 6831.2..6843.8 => 12.55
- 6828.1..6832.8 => 12.63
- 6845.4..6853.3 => 12.73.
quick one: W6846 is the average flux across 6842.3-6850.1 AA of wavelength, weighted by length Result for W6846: 14.2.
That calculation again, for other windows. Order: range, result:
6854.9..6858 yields 12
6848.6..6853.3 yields 13.2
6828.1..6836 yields 12.8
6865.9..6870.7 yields 13.4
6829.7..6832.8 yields 12.7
